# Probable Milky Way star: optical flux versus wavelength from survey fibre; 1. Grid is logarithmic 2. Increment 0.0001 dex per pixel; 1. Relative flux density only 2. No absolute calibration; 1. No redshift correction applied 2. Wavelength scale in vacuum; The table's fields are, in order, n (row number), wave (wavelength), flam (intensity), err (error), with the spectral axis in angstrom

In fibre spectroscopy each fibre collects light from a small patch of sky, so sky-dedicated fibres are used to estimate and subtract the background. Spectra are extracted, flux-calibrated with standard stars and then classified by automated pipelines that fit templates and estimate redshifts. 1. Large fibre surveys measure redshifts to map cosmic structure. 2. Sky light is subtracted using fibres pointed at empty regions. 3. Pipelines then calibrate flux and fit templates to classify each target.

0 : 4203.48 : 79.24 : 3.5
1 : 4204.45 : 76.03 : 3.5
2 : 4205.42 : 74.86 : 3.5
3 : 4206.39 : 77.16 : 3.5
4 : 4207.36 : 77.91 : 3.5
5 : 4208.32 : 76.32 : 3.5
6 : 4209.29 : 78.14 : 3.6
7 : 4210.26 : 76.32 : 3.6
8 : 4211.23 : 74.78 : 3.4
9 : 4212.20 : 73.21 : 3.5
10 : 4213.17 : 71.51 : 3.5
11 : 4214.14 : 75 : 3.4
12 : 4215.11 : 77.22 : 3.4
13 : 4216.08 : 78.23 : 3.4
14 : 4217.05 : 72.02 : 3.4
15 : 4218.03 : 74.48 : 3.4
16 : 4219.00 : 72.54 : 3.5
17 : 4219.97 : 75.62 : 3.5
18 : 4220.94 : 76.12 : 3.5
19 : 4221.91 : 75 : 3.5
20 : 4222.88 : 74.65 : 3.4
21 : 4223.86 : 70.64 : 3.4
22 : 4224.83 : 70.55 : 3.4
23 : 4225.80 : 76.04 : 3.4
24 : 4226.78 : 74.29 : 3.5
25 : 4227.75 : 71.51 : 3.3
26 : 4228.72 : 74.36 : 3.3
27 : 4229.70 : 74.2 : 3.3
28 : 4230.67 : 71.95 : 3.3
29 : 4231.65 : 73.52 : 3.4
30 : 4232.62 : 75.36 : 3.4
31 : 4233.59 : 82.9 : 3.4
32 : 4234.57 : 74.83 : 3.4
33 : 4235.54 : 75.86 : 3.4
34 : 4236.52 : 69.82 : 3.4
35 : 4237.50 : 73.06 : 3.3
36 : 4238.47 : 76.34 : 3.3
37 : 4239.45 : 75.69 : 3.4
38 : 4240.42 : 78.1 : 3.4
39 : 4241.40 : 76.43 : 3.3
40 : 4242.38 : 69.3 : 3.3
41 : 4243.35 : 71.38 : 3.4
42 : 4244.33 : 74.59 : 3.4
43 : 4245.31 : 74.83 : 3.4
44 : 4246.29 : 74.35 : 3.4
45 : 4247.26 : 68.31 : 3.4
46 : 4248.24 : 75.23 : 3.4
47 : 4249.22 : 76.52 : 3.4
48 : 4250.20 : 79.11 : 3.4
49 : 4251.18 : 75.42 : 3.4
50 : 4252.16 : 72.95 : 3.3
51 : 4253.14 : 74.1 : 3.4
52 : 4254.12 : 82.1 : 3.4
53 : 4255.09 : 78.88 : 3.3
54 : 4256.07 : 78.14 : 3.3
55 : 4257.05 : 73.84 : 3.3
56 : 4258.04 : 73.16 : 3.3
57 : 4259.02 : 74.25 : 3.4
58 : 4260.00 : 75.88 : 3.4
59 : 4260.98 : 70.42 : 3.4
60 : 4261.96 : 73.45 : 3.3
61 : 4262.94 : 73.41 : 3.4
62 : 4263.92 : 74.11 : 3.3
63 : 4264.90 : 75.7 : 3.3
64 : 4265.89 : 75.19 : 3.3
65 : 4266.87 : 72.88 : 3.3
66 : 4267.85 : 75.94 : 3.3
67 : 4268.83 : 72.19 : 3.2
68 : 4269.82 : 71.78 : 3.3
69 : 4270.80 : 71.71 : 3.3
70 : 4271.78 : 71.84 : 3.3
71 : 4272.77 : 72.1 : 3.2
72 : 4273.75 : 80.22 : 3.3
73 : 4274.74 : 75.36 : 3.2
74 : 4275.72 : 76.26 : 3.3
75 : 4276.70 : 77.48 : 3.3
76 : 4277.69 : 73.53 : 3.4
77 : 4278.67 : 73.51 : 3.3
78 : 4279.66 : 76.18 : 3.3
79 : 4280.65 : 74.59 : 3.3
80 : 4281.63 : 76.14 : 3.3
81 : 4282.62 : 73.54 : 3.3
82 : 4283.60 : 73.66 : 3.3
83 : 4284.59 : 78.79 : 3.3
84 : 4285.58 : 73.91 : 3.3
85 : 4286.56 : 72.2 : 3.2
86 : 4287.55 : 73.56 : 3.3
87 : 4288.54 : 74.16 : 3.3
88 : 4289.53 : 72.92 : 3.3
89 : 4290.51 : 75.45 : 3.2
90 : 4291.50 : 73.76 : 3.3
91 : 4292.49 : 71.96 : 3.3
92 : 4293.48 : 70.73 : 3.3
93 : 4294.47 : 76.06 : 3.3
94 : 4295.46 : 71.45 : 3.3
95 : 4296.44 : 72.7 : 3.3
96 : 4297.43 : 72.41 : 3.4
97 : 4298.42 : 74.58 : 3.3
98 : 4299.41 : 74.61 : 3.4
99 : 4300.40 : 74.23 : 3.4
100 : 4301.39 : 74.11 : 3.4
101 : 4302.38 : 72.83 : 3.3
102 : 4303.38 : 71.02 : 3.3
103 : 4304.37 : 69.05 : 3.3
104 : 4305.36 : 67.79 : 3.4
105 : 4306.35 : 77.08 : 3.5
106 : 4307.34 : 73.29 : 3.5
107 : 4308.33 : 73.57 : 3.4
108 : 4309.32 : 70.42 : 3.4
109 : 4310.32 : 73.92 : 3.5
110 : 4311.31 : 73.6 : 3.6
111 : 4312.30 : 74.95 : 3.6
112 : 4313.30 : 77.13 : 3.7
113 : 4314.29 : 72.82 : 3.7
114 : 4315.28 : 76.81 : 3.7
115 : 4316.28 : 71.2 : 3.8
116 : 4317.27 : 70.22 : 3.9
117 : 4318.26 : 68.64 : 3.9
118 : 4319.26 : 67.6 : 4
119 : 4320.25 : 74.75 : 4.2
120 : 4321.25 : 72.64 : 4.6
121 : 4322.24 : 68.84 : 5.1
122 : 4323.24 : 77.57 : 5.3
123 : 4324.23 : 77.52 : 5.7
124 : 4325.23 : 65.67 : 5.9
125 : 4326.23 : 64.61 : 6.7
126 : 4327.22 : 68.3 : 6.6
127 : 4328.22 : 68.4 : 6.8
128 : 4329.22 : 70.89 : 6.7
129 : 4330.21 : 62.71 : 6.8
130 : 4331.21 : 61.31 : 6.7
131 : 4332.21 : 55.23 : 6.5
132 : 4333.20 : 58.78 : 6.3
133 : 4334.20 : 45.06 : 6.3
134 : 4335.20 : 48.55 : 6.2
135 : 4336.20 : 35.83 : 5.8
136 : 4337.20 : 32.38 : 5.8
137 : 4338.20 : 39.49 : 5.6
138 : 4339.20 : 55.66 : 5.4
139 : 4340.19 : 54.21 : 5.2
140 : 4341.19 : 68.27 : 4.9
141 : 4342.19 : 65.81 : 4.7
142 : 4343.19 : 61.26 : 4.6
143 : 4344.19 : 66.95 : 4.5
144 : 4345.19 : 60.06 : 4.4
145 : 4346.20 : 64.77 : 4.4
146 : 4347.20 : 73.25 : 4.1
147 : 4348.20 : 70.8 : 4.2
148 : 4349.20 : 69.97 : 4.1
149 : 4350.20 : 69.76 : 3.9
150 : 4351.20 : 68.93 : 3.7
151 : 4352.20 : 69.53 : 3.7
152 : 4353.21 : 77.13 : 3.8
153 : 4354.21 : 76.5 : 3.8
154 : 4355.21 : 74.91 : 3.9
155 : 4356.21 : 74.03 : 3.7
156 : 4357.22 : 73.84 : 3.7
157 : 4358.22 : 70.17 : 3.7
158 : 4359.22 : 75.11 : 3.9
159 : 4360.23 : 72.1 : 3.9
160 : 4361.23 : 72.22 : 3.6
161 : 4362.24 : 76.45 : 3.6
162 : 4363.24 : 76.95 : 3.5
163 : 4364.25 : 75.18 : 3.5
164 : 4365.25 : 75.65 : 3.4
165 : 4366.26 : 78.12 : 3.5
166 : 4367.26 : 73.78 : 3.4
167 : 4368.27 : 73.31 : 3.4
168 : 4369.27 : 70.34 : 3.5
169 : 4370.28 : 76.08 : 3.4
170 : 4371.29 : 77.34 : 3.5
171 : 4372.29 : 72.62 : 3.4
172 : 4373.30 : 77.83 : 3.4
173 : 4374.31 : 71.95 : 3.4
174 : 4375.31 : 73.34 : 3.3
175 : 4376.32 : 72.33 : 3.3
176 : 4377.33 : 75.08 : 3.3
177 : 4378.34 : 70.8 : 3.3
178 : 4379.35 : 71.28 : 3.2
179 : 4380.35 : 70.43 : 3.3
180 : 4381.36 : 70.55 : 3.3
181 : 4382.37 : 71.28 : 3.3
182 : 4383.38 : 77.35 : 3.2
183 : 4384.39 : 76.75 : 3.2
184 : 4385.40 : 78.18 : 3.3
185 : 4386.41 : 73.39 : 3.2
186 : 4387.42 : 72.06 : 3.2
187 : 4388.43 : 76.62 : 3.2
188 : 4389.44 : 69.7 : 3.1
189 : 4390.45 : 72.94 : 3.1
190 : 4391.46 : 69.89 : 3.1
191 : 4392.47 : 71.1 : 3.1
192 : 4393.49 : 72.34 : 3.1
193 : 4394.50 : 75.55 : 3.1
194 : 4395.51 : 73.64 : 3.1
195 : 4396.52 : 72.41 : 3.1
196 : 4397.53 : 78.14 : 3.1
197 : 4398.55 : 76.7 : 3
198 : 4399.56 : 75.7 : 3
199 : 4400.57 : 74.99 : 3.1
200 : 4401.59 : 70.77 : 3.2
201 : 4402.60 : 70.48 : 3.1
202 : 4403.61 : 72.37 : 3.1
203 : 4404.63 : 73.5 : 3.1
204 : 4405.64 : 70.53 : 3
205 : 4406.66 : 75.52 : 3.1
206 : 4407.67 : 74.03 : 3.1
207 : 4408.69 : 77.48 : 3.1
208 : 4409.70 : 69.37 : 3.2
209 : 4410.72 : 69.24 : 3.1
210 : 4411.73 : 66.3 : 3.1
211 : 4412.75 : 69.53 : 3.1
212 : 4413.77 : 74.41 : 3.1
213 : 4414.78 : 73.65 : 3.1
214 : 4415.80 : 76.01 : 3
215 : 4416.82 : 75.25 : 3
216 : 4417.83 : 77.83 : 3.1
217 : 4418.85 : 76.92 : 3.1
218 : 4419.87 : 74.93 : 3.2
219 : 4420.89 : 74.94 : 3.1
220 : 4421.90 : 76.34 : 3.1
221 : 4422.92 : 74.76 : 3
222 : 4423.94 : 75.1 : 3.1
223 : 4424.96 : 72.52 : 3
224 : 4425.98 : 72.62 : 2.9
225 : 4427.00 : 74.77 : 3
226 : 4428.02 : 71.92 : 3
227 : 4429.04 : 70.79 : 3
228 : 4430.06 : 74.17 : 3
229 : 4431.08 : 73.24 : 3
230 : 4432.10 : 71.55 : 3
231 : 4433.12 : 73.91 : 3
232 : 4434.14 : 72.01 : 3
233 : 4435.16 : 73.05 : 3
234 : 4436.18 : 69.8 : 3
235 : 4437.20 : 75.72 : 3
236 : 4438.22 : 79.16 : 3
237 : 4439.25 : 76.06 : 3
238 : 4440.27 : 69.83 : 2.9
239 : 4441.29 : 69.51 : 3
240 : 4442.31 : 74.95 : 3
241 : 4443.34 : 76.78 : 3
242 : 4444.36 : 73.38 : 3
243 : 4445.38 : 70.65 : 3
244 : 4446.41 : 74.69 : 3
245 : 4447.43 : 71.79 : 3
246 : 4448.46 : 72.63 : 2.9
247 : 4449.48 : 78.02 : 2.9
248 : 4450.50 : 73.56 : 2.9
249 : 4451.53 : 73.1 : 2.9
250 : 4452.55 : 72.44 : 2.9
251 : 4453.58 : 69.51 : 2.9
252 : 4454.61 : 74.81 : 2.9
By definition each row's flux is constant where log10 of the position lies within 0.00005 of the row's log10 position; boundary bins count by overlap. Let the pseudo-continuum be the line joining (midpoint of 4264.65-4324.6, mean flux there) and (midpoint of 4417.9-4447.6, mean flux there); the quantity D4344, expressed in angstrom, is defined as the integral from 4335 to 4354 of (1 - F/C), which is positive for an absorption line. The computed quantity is 3.2 angstrom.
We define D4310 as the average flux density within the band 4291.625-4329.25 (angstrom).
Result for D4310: 72.2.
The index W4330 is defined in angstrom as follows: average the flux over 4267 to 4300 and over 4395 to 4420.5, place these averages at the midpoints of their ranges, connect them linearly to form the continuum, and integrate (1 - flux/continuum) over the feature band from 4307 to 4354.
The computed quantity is 5.2 angstrom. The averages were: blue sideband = 74.1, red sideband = 73.6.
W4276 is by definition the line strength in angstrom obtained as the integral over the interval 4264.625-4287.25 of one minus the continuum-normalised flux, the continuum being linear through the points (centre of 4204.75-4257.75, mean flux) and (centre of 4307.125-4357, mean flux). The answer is -1.1 angstrom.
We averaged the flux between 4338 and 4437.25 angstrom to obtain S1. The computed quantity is 72.3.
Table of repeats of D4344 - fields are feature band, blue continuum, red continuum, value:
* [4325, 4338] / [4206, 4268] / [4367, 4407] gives 3.1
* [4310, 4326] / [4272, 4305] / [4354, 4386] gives 0.3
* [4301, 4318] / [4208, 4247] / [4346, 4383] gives 0.2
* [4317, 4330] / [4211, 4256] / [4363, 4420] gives 0.7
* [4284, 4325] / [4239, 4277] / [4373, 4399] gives 0.6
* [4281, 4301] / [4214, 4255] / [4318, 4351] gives -1.8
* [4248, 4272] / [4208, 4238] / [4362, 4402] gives -0.1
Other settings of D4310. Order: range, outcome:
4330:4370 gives 65.7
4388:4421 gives 73.4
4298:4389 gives 69.7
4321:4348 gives 60.9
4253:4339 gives 70.8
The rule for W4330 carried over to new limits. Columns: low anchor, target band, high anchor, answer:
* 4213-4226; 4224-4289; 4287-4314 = -0.65 angstrom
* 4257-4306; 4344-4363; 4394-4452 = 0.55 angstrom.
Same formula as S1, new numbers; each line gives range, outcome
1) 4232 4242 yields 75.7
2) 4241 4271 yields 74.4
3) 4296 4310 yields 72.7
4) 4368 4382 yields 73.1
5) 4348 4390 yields 73.6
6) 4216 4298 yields 74.4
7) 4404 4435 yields 73.4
